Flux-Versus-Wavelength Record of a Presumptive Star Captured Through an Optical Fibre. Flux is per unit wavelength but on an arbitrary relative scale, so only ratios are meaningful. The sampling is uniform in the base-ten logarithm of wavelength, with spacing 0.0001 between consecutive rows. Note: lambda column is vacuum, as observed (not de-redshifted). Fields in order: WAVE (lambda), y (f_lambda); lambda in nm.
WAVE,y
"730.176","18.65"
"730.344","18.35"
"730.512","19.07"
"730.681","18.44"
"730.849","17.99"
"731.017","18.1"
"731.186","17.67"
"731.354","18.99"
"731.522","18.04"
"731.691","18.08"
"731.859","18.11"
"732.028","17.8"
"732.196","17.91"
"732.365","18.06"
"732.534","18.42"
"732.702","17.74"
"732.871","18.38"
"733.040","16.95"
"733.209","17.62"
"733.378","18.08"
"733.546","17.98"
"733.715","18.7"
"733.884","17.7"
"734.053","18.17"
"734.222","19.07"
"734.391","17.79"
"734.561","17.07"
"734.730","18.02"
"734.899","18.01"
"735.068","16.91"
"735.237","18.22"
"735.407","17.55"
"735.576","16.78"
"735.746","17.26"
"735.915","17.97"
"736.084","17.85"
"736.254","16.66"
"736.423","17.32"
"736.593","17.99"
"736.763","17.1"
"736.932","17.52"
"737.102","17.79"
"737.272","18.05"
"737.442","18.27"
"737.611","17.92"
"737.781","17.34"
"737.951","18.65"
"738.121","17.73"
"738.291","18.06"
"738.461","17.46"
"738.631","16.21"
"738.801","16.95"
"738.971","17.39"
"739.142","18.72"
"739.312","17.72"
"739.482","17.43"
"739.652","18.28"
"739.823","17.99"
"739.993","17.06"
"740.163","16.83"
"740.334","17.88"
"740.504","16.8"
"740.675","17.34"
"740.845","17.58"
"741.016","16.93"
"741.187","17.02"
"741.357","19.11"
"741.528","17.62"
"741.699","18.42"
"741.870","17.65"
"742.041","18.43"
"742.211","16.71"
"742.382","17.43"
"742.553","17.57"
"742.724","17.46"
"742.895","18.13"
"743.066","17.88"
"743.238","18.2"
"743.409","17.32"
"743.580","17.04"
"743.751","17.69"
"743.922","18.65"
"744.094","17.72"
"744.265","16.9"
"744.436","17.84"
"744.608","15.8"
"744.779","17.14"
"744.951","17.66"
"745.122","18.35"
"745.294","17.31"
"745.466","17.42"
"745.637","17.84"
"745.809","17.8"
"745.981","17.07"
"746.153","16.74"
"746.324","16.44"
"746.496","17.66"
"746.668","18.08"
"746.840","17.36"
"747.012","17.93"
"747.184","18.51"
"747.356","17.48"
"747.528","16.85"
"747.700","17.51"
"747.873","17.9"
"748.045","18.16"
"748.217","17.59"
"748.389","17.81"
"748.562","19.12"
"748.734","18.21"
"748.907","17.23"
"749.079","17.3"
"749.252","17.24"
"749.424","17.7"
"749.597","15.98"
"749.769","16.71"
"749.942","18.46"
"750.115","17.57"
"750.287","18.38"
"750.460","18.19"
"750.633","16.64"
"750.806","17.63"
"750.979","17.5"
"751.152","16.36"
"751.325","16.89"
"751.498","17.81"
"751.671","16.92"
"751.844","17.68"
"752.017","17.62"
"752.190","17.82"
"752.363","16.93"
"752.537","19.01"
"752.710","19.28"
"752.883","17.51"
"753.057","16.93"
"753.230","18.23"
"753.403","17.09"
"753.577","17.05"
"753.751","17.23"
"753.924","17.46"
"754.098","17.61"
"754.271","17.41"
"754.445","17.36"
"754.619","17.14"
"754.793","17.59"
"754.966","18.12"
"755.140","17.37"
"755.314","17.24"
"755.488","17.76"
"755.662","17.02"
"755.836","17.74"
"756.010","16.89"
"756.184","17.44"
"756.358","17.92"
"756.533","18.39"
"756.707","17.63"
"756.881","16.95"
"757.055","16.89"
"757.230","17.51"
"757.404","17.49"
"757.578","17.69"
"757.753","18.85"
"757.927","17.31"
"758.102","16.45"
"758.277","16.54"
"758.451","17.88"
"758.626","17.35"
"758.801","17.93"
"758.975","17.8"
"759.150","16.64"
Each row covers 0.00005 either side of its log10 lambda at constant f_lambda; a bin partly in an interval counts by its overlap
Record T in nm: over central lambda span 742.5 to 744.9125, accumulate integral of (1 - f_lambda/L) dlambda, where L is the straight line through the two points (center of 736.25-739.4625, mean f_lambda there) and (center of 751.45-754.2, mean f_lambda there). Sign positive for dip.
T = 0.02 nm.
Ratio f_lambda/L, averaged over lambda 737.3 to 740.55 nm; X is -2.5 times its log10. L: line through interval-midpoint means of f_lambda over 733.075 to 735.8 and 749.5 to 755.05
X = 0.005 mag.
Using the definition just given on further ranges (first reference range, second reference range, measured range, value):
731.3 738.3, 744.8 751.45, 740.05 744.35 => 0.004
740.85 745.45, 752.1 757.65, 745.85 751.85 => 0.005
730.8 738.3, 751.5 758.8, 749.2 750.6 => 0.006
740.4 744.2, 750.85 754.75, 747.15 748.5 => -0.009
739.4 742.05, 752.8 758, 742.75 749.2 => -0.002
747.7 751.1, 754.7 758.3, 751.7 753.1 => -0.017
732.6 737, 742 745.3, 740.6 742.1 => -0.011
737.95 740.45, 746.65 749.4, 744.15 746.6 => 0.025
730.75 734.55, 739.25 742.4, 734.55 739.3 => 0.012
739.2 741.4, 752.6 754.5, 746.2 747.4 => -0.004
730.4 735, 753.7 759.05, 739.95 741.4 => 0.032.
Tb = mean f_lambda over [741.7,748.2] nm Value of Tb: 17.6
